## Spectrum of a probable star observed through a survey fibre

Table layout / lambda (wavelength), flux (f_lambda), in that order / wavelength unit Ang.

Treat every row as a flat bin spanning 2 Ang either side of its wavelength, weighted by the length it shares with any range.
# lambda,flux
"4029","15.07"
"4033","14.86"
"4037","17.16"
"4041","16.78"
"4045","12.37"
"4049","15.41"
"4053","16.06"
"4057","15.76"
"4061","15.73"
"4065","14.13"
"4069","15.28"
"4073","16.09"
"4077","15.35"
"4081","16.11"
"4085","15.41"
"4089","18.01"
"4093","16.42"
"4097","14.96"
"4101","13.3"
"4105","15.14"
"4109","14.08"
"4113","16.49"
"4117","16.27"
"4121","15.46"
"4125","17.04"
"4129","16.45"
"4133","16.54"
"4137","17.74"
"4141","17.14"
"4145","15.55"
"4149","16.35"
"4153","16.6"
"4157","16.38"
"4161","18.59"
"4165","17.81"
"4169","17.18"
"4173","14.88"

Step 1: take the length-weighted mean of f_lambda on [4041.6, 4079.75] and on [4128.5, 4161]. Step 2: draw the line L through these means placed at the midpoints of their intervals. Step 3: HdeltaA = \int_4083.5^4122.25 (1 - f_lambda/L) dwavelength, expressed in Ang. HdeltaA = 0.99 Ang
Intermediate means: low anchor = 15.2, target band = 15.6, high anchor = 16.7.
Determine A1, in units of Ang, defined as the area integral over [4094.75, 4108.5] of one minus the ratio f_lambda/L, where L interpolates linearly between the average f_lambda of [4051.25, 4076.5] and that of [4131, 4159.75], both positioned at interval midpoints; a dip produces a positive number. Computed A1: 1.4 Ang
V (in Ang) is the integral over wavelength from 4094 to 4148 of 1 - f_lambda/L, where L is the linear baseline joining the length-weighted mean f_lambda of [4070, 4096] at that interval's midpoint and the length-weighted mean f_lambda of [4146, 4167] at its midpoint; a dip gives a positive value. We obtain 2.4 Ang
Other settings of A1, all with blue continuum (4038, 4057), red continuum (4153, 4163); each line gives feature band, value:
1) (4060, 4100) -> 0.6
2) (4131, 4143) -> -0.1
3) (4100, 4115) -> 1.4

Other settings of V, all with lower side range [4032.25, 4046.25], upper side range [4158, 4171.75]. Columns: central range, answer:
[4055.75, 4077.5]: 0.77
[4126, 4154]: 0.87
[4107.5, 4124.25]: 1.04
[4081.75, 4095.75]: -0.14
